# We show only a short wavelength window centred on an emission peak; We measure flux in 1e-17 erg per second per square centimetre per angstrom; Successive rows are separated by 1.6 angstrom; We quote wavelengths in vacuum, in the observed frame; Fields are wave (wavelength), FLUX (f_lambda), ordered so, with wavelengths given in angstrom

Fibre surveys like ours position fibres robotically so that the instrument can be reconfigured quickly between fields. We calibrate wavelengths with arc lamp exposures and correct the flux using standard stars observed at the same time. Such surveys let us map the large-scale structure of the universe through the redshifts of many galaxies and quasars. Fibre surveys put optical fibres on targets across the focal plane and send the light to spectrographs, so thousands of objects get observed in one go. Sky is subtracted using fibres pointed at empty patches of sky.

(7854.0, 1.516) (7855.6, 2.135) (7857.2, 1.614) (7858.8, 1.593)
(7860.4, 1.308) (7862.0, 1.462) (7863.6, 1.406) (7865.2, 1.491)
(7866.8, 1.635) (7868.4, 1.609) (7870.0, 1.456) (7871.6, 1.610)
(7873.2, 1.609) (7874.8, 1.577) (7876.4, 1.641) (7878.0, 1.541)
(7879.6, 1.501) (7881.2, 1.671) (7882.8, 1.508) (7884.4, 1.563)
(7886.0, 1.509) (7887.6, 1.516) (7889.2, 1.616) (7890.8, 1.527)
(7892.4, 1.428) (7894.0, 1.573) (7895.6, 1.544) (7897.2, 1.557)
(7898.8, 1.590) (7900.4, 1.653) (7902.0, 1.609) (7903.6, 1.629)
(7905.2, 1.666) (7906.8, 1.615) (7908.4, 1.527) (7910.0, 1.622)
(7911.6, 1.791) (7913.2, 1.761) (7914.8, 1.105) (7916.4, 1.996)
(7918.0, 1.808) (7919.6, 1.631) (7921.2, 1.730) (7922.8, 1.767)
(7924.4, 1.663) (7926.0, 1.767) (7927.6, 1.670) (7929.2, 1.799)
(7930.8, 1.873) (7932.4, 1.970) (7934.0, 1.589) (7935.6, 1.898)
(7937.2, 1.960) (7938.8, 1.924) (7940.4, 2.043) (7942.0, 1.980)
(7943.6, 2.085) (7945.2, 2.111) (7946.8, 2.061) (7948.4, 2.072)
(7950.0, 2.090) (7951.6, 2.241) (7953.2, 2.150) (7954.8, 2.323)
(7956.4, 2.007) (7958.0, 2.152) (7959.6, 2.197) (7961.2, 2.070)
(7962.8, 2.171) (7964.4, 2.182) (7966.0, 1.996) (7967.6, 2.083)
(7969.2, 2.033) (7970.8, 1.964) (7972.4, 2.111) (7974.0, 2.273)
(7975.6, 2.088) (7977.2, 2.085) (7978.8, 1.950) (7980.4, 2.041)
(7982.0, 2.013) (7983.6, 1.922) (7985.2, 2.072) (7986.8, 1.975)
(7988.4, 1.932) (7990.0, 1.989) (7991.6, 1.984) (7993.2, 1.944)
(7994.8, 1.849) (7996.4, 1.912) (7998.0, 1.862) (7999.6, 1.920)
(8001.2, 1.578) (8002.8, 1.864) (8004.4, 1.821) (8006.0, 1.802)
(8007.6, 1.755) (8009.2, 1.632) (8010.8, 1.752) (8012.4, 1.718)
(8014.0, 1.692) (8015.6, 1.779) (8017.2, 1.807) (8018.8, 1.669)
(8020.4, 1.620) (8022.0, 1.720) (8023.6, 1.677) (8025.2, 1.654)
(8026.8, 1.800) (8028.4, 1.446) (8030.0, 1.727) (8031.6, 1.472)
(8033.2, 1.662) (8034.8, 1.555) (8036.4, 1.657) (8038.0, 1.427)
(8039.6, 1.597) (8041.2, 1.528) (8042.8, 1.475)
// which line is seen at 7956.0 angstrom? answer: Mg II 2798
